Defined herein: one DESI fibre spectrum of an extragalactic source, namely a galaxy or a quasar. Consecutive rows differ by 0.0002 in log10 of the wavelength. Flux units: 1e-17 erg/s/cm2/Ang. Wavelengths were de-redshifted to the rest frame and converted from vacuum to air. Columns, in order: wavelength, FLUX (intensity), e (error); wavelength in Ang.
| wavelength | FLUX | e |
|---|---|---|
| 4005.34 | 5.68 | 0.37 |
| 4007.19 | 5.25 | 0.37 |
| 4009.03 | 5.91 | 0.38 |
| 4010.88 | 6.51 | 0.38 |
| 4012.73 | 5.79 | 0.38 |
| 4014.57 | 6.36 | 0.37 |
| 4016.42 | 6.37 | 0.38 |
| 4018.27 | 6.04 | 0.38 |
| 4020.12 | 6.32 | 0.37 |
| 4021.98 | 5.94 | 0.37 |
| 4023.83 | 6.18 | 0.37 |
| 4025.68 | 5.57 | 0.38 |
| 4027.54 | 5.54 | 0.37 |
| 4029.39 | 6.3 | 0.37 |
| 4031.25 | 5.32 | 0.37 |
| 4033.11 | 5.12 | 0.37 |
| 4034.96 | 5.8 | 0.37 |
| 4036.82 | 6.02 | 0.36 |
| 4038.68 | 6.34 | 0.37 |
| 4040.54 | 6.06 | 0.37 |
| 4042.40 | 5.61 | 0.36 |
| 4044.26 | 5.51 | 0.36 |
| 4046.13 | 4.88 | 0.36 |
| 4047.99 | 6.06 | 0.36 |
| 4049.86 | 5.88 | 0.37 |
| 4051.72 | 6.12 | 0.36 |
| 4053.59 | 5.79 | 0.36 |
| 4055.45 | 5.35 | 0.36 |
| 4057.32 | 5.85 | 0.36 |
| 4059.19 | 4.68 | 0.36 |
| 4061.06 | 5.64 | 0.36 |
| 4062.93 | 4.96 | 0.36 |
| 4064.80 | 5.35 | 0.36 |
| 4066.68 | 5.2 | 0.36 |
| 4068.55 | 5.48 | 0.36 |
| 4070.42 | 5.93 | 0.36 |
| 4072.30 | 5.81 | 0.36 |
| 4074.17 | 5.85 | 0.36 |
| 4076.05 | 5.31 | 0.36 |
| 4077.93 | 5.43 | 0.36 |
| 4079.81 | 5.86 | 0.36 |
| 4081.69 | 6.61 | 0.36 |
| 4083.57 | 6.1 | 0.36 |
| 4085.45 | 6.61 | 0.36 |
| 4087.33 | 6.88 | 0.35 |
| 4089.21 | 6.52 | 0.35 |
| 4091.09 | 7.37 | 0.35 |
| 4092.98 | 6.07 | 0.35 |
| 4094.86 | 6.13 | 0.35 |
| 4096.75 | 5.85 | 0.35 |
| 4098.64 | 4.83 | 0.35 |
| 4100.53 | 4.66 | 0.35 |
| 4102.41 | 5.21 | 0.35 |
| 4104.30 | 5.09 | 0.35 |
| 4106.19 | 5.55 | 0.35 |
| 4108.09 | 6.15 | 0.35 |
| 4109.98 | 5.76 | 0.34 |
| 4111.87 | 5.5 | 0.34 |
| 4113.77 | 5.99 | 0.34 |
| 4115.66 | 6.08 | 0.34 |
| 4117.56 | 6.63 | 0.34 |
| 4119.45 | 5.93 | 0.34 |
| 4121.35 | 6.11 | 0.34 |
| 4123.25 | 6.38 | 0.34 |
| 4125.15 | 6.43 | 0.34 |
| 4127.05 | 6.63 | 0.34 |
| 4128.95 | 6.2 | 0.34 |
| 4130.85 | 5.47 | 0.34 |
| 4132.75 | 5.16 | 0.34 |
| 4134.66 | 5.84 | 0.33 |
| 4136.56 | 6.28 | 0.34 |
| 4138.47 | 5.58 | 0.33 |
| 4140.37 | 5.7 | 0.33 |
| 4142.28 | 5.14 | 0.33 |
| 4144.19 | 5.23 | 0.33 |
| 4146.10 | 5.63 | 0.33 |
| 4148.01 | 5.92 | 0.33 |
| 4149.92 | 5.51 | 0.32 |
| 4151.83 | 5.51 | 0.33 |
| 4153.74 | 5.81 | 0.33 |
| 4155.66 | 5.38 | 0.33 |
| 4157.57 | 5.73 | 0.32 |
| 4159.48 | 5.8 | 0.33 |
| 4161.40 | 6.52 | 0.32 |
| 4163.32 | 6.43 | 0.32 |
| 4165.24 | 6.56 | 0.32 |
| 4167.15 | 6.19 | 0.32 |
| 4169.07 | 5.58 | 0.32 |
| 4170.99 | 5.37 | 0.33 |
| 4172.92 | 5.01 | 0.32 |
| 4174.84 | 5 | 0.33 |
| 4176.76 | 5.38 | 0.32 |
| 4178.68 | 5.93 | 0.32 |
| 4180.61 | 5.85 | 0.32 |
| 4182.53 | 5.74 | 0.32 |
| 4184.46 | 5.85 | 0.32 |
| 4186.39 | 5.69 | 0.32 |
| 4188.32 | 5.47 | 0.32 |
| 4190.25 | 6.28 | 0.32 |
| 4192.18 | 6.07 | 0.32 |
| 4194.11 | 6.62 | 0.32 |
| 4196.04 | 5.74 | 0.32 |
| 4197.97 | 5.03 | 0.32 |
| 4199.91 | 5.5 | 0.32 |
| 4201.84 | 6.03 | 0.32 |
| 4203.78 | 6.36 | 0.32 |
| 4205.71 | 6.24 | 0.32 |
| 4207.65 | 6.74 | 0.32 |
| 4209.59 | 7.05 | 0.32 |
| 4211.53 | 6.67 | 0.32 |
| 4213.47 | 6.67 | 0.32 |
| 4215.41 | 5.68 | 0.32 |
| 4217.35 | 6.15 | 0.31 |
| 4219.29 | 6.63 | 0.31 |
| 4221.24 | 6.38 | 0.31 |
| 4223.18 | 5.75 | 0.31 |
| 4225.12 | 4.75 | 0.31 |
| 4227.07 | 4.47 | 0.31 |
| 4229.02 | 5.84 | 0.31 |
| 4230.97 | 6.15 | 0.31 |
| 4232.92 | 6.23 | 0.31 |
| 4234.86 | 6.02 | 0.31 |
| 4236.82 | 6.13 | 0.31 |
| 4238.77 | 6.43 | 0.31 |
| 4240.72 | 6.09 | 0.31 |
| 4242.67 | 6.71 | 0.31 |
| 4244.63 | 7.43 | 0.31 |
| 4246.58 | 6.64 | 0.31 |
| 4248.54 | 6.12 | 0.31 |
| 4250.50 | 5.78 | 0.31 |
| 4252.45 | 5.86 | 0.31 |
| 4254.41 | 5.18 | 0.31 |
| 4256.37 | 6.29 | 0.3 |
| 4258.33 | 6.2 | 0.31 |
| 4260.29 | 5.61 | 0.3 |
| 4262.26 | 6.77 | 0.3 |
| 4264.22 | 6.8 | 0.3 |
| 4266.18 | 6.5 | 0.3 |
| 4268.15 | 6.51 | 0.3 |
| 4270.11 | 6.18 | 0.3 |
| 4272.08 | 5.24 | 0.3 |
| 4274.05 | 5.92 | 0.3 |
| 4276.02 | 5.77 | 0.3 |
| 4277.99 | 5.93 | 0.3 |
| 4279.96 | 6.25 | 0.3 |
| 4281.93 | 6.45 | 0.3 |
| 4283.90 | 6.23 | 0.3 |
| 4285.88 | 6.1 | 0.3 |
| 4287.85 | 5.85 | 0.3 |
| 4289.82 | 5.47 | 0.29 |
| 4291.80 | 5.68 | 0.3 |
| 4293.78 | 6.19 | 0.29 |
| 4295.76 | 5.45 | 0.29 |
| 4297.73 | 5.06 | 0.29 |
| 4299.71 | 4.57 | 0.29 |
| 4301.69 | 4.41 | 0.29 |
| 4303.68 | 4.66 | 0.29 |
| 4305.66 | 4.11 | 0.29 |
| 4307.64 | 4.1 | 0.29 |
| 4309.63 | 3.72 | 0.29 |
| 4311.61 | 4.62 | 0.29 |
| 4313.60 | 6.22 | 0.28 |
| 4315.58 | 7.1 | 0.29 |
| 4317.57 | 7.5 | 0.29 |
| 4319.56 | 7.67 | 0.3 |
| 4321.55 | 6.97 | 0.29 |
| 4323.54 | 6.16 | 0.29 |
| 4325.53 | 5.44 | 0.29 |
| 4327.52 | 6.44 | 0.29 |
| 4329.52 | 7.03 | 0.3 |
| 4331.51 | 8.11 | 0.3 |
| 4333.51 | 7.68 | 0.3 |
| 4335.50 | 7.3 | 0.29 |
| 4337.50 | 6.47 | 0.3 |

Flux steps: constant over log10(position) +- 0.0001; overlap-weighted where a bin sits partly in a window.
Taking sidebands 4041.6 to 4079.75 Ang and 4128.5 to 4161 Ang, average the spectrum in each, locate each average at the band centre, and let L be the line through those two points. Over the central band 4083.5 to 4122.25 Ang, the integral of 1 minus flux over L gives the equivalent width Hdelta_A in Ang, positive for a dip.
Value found -2.46 Ang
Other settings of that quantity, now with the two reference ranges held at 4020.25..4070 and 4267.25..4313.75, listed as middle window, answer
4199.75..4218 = -2.8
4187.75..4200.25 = -0.7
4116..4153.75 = -2.0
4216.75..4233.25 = -0.9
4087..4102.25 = -1.0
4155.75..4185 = -1.3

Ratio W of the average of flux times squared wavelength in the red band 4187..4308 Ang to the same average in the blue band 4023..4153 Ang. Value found 1.11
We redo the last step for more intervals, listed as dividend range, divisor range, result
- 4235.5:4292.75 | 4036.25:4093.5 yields 1.16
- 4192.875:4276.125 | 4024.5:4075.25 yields 1.19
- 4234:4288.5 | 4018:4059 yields 1.19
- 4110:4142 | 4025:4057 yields 1.09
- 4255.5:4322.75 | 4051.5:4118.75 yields 1.11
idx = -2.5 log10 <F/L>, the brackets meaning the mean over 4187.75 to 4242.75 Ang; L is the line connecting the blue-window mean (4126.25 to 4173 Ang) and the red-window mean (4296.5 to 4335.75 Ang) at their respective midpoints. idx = -0.04 mag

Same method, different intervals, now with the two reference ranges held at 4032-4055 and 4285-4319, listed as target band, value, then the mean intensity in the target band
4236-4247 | -0.202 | 6.58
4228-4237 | -0.110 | 6.06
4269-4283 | -0.107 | 5.97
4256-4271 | -0.173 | 6.36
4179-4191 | -0.050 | 5.81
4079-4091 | -0.145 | 6.51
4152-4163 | -0.052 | 5.86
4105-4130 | -0.083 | 6.09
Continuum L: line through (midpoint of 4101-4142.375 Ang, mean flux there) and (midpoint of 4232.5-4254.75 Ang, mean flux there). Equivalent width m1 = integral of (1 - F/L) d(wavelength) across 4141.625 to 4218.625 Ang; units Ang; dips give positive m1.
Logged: 2.08 Ang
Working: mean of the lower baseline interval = 5.86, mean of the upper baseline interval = 6.25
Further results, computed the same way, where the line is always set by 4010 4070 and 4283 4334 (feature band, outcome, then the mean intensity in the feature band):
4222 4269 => -2.17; 6.1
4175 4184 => 0.21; 5.67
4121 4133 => -0.67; 6.11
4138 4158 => 0.82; 5.55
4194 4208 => -0.38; 5.97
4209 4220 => -1.21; 6.45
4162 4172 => -0.42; 6.04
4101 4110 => 0.45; 5.49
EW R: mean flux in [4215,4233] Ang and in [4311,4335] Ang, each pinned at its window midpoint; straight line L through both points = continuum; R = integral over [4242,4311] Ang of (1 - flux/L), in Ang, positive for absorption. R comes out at 5.92 Ang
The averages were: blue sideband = 5.78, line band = 5.75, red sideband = 6.79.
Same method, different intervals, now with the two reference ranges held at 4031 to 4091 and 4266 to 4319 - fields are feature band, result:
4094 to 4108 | 0.9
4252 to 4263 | -0.6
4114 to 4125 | -0.9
